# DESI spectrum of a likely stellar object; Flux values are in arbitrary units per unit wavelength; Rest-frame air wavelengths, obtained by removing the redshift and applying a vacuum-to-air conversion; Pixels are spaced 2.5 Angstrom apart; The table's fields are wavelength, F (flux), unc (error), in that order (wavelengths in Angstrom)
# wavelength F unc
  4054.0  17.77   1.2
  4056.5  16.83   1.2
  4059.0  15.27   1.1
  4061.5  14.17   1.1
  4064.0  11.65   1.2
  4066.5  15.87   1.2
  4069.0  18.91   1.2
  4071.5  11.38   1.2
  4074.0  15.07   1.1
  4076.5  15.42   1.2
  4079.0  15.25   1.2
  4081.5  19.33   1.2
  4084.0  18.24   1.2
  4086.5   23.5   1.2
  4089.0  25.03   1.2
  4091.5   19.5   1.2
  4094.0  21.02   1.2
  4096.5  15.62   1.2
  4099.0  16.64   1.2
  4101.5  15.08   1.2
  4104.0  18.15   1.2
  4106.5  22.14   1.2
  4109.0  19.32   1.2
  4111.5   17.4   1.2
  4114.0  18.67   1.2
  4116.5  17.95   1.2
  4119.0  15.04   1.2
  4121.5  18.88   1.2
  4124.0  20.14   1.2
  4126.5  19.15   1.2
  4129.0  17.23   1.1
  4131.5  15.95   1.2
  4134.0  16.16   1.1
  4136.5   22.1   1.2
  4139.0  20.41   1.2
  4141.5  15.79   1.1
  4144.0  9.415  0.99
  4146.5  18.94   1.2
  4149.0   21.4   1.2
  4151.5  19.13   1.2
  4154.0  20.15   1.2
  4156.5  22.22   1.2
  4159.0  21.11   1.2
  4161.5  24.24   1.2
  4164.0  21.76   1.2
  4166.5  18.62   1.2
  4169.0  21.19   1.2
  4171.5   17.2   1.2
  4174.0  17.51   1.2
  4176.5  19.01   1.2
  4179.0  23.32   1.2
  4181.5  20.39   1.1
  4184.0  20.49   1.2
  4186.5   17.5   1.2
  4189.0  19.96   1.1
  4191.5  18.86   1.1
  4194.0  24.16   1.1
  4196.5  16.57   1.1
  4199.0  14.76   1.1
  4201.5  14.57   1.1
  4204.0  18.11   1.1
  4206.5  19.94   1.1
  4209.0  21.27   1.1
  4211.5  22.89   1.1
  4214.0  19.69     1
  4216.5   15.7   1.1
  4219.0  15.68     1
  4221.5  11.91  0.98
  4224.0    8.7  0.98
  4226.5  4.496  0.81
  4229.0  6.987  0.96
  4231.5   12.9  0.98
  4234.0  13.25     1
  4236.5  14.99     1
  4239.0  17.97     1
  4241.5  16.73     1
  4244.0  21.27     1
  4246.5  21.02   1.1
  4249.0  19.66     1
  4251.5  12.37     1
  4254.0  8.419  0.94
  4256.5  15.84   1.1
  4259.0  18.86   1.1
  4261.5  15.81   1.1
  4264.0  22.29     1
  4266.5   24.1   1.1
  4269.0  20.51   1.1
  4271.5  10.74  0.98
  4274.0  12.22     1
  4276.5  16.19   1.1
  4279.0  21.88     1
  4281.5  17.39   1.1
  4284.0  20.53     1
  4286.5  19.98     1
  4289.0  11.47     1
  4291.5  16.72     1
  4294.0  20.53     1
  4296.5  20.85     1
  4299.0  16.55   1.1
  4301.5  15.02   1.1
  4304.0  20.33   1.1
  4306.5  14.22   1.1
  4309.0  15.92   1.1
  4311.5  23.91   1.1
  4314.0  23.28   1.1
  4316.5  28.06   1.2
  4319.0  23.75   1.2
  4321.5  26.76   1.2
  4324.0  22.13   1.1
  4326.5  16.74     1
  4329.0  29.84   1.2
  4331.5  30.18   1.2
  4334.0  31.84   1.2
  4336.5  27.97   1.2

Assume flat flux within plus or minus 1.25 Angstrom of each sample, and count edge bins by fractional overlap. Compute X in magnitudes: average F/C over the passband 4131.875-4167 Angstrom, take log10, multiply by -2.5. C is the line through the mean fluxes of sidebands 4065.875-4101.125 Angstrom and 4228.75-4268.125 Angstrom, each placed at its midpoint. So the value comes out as -0.114 mag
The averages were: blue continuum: 17.9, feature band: 19.3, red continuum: 16.7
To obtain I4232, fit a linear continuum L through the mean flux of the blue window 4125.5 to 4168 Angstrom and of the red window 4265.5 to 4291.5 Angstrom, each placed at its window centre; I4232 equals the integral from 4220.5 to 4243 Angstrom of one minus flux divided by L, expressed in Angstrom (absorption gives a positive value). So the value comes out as 7.3 Angstrom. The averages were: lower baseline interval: 19.1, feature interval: 12.1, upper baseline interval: 17.4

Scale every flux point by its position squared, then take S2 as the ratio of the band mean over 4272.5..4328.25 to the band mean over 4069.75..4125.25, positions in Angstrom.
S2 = 1.18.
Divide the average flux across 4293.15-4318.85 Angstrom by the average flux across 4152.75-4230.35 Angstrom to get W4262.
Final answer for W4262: 1.1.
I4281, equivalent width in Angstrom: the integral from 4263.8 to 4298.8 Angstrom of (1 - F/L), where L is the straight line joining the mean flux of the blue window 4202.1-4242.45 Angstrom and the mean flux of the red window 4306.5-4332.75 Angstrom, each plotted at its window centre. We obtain 3.7 Angstrom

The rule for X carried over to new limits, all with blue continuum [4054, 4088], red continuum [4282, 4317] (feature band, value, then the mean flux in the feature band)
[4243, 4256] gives 0.118 mag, 16.4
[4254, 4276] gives 0.092 mag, 17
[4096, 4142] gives -0.074 mag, 18.1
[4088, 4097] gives -0.233 mag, 20.6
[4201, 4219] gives -0.057 mag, 18.8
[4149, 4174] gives -0.182 mag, 20.5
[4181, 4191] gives -0.109 mag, 19.5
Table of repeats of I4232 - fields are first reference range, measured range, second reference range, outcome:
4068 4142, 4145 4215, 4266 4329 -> -4.36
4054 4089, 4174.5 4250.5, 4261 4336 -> 7.47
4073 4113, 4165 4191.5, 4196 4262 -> -4.50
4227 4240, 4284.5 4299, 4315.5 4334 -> 2.13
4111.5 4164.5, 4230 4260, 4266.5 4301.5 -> 3.09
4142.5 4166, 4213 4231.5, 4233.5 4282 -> 6.37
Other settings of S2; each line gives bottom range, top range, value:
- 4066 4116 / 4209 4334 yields 1.09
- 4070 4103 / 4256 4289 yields 1.10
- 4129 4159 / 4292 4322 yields 1.20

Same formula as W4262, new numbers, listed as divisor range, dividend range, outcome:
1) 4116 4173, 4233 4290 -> 0.91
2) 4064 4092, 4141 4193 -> 1.11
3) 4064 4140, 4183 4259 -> 0.90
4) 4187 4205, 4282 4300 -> 1.00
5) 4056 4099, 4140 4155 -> 1.02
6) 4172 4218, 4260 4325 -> 1.01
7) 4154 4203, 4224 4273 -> 0.79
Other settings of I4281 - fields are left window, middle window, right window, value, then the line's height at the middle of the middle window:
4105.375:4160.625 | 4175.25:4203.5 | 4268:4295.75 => -1.5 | 18.1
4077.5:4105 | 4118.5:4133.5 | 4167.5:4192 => 1.0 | 19.1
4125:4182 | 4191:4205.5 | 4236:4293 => 0.5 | 18.4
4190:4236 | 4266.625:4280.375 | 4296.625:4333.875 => 1.8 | 19.5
